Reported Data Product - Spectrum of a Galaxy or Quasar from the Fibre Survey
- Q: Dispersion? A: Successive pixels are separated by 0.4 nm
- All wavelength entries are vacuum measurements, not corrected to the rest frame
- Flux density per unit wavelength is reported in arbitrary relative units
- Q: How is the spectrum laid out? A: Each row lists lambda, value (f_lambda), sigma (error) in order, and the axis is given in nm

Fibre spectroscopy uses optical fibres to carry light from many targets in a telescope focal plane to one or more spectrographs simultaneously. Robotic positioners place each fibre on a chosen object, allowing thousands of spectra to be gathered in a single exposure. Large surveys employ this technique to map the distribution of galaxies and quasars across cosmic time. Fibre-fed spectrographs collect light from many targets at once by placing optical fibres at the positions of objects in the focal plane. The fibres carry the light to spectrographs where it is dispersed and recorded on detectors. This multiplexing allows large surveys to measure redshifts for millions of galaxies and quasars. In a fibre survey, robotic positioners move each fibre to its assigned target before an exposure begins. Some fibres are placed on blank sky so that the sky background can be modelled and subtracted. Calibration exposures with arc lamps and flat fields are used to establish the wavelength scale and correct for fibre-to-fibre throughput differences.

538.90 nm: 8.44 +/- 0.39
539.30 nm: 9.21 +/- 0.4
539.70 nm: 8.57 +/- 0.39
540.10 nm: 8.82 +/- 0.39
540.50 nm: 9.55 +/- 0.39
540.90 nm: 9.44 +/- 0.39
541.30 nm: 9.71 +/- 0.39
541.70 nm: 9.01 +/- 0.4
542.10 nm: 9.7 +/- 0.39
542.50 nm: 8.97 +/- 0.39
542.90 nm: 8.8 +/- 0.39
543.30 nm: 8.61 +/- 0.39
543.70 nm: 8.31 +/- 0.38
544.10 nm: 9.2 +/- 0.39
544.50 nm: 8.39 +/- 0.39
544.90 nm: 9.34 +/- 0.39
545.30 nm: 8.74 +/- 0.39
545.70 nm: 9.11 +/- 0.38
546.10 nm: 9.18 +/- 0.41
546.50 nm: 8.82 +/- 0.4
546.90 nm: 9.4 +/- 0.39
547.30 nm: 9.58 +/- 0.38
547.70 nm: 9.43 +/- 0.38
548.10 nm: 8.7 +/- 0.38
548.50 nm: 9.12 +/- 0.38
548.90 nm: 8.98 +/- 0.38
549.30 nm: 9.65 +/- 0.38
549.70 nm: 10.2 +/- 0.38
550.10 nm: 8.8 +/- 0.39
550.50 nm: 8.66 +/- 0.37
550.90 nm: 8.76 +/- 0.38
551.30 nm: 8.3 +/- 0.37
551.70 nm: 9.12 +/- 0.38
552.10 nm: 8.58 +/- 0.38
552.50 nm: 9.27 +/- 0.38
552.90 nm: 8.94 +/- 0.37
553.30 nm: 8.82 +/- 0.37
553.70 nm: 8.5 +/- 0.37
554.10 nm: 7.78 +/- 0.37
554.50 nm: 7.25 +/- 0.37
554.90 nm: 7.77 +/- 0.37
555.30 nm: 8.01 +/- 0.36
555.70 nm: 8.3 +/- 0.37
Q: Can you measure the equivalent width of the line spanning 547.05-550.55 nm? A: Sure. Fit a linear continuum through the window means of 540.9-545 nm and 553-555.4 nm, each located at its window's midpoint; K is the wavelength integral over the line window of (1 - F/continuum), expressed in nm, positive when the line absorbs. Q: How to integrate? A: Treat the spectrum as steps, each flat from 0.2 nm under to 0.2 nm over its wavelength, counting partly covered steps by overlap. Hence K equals -0.31 nm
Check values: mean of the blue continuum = 9.02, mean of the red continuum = 8.06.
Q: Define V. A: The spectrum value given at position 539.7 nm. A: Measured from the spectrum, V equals 8.57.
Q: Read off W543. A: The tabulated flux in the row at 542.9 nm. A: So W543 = 8.8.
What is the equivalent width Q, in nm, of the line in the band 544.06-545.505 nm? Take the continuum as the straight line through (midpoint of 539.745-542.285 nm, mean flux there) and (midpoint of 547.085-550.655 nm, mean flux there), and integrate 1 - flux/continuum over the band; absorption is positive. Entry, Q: 0.06 nm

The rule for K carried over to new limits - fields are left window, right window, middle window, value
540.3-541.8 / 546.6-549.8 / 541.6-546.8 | 0.25 nm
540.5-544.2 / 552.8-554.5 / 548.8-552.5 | -0.21 nm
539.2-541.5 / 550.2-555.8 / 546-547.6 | -0.08 nm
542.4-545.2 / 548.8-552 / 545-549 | -0.09 nm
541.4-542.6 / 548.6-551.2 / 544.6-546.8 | 0.05 nm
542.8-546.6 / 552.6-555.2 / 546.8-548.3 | -0.11 nm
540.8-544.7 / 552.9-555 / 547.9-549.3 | -0.08 nm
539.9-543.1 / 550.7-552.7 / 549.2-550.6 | -0.07 nm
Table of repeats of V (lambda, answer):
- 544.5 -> 8.39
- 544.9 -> 9.34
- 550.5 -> 8.66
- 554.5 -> 7.25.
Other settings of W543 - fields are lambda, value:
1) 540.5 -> 9.55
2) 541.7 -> 9.01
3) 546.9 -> 9.4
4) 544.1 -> 9.2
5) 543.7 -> 8.31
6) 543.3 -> 8.61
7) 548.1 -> 8.7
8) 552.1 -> 8.58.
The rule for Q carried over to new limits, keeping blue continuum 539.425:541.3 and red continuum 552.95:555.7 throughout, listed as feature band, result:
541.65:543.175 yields -0.02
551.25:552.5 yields -0.08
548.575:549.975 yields -0.17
